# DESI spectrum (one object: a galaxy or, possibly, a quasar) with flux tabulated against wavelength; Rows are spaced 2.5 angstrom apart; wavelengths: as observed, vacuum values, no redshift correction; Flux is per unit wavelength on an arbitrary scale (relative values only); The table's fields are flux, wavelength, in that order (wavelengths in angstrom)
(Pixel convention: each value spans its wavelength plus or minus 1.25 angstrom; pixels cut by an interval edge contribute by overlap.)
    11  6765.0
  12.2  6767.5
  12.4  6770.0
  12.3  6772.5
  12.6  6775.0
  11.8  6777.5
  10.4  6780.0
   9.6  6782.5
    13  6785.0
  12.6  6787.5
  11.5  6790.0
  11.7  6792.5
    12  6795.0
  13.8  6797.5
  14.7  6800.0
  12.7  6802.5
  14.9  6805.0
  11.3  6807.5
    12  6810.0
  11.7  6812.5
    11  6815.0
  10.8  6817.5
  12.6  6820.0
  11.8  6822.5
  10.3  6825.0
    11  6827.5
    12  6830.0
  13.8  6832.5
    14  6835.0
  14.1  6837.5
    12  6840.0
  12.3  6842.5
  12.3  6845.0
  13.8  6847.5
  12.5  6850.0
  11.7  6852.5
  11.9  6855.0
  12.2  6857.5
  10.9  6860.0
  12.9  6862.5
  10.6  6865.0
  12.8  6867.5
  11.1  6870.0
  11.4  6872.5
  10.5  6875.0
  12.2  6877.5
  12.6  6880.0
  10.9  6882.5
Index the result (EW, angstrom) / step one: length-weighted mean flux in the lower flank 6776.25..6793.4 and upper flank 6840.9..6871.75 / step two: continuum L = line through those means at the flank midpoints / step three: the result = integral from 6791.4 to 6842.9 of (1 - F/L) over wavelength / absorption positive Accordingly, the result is -2.8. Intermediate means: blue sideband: 11.5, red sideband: 12.1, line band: 12.4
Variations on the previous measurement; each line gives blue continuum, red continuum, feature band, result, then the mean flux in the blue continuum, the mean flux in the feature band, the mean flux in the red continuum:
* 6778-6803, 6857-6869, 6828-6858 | -1.89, 12.2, 12.7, 11.8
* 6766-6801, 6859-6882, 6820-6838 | -0.73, 12.2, 12.4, 11.7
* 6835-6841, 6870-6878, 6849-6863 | 0.35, 13.3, 12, 11.2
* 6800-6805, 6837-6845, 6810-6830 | 2.76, 13.8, 11.4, 12.6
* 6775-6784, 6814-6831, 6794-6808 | -2.78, 10.9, 13.4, 11.4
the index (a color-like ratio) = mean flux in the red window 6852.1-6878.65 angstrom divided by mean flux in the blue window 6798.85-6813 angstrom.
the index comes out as 0.9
